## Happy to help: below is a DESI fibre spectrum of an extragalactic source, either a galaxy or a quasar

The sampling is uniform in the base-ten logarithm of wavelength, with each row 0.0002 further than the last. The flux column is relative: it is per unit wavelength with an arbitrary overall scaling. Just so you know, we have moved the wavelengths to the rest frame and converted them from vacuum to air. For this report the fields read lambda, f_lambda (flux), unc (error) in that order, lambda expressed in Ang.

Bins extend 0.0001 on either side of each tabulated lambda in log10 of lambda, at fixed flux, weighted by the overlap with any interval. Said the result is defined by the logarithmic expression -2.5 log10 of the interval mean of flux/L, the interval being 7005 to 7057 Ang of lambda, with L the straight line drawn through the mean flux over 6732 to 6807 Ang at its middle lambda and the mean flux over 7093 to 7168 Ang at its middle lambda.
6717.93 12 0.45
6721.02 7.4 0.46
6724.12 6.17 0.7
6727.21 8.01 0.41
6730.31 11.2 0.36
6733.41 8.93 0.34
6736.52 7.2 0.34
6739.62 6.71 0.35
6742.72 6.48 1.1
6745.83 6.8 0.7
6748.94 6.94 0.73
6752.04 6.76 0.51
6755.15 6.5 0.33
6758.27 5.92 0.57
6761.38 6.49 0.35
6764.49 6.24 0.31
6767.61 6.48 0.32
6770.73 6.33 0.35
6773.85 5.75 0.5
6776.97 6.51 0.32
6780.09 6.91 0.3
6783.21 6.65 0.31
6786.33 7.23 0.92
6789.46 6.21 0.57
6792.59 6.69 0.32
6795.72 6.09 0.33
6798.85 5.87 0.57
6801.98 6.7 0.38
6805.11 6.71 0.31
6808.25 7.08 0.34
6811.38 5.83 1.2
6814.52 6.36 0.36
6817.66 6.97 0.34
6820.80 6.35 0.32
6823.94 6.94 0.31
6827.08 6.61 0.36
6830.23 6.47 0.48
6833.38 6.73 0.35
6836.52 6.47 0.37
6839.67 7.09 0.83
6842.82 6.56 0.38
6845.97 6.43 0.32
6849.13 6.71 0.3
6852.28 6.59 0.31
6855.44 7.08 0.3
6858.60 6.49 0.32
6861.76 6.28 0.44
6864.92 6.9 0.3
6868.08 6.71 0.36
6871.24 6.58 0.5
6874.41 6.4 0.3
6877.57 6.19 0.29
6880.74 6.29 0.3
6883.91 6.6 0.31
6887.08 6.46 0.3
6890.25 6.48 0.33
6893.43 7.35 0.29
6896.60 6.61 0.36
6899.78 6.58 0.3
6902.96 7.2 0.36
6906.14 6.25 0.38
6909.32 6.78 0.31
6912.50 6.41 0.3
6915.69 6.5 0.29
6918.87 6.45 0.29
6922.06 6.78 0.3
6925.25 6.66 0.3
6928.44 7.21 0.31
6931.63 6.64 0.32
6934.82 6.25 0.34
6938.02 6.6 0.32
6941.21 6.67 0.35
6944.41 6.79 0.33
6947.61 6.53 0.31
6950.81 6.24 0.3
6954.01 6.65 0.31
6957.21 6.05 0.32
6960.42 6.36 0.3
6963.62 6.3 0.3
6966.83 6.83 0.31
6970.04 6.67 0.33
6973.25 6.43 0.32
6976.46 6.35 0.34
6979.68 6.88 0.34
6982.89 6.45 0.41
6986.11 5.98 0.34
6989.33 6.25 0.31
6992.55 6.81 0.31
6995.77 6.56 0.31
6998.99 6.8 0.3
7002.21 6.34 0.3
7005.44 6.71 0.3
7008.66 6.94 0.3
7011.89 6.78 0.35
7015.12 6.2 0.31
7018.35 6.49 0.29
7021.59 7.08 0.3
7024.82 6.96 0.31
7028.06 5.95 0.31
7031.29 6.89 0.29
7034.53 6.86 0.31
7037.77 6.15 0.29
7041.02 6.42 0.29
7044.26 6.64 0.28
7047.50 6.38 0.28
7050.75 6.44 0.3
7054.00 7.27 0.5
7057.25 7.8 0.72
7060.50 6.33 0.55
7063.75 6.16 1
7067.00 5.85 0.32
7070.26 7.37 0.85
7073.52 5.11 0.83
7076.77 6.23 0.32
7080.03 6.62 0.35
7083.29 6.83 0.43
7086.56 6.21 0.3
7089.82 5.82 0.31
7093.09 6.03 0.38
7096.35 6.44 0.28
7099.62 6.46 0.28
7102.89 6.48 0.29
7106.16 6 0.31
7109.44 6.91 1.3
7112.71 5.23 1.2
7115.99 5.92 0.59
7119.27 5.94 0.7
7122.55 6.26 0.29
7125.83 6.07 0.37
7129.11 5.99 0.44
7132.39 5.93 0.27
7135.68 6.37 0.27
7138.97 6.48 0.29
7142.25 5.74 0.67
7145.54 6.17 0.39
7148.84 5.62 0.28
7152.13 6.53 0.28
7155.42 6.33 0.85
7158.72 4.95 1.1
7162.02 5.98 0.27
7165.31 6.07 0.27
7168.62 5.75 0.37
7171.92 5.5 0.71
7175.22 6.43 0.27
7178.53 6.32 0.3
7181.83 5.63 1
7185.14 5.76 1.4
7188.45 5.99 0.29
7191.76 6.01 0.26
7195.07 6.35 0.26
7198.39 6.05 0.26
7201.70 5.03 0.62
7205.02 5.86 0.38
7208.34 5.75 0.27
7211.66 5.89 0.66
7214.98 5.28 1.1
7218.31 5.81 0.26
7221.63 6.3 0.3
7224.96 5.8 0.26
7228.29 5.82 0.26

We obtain -0.073 mag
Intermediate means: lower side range 6.63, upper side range 6.08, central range 6.66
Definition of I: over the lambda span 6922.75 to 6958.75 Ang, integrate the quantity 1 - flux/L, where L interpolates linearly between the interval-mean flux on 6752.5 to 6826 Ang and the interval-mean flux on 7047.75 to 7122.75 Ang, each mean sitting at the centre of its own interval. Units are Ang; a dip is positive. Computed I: -0.97 Ang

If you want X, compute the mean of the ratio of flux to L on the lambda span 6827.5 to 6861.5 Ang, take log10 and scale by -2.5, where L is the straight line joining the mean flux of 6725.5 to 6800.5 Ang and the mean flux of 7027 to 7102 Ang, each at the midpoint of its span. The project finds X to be 0.018 mag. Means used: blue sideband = 6.87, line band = 6.64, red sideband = 6.45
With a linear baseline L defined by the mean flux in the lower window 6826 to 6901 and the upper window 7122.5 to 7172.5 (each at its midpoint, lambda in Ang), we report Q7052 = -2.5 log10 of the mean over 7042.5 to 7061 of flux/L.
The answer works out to -0.11 mag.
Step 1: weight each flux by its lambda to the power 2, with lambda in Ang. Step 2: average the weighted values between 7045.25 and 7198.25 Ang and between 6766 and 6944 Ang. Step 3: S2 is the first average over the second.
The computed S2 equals 1.01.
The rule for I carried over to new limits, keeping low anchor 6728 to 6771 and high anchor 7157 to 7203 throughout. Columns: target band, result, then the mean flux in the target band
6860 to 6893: 1.1 Ang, 6.52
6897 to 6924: 0.1 Ang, 6.62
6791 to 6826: 2.1 Ang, 6.51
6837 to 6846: 0.2 Ang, 6.71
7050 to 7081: -1.7 Ang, 6.52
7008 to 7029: -1.0 Ang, 6.63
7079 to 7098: -0.6 Ang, 6.32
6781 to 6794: 0.5 Ang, 6.71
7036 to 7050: -0.3 Ang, 6.4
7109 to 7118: 0.2 Ang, 5.9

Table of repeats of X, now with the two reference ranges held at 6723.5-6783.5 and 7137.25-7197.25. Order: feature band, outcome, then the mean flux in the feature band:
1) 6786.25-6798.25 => 0.08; 6.41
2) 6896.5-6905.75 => -0.02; 6.75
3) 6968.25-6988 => 0.00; 6.46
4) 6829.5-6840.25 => 0.02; 6.67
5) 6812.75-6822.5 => 0.04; 6.55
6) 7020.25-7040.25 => -0.05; 6.63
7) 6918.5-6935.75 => -0.02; 6.7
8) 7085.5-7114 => -0.01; 6.19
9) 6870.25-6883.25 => 0.05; 6.37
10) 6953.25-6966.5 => 0.02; 6.37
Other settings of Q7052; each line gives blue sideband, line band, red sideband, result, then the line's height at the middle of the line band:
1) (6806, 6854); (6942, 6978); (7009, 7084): 0.017 mag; 6.58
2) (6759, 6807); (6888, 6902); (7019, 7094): -0.047 mag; 6.47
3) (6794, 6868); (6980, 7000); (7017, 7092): 0.007 mag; 6.53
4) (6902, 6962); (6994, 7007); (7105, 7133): -0.039 mag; 6.37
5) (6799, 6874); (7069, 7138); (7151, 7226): -0.024 mag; 6.06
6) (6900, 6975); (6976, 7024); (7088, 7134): -0.030 mag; 6.41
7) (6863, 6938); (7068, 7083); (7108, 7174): -0.034 mag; 6.16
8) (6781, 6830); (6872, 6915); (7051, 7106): -0.011 mag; 6.51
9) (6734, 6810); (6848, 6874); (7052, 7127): -0.024 mag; 6.51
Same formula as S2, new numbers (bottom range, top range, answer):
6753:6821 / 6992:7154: 1.07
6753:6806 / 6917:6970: 1.07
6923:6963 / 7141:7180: 0.97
